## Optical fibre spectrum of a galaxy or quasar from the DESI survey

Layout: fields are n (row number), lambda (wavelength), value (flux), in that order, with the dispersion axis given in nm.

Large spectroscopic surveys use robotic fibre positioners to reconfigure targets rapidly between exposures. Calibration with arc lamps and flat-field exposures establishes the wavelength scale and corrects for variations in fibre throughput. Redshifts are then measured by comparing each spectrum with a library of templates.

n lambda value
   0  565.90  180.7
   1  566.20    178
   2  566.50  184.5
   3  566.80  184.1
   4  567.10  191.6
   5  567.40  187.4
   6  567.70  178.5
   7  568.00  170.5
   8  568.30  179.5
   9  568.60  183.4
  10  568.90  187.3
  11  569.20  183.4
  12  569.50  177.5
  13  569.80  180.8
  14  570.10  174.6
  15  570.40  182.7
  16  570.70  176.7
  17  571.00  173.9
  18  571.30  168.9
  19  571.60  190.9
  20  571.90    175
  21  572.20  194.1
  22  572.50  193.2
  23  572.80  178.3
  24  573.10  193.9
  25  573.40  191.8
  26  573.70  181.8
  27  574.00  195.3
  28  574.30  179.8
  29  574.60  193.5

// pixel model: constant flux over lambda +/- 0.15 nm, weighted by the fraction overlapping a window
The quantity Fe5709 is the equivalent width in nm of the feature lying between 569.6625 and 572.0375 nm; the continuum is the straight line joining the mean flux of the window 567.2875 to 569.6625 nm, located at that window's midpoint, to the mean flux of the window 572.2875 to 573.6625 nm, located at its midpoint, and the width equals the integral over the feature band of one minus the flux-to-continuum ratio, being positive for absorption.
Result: 0.09 nm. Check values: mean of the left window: 181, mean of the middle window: 178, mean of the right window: 189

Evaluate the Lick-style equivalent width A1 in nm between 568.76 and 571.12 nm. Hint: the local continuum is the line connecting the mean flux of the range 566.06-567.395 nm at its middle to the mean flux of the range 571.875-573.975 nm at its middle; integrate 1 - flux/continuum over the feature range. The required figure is 0.09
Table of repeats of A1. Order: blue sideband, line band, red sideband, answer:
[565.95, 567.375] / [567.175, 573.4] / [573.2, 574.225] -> 0.167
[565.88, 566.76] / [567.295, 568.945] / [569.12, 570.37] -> -0.002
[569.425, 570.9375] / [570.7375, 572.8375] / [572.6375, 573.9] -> 0.009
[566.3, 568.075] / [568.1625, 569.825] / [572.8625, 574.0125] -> 0.025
